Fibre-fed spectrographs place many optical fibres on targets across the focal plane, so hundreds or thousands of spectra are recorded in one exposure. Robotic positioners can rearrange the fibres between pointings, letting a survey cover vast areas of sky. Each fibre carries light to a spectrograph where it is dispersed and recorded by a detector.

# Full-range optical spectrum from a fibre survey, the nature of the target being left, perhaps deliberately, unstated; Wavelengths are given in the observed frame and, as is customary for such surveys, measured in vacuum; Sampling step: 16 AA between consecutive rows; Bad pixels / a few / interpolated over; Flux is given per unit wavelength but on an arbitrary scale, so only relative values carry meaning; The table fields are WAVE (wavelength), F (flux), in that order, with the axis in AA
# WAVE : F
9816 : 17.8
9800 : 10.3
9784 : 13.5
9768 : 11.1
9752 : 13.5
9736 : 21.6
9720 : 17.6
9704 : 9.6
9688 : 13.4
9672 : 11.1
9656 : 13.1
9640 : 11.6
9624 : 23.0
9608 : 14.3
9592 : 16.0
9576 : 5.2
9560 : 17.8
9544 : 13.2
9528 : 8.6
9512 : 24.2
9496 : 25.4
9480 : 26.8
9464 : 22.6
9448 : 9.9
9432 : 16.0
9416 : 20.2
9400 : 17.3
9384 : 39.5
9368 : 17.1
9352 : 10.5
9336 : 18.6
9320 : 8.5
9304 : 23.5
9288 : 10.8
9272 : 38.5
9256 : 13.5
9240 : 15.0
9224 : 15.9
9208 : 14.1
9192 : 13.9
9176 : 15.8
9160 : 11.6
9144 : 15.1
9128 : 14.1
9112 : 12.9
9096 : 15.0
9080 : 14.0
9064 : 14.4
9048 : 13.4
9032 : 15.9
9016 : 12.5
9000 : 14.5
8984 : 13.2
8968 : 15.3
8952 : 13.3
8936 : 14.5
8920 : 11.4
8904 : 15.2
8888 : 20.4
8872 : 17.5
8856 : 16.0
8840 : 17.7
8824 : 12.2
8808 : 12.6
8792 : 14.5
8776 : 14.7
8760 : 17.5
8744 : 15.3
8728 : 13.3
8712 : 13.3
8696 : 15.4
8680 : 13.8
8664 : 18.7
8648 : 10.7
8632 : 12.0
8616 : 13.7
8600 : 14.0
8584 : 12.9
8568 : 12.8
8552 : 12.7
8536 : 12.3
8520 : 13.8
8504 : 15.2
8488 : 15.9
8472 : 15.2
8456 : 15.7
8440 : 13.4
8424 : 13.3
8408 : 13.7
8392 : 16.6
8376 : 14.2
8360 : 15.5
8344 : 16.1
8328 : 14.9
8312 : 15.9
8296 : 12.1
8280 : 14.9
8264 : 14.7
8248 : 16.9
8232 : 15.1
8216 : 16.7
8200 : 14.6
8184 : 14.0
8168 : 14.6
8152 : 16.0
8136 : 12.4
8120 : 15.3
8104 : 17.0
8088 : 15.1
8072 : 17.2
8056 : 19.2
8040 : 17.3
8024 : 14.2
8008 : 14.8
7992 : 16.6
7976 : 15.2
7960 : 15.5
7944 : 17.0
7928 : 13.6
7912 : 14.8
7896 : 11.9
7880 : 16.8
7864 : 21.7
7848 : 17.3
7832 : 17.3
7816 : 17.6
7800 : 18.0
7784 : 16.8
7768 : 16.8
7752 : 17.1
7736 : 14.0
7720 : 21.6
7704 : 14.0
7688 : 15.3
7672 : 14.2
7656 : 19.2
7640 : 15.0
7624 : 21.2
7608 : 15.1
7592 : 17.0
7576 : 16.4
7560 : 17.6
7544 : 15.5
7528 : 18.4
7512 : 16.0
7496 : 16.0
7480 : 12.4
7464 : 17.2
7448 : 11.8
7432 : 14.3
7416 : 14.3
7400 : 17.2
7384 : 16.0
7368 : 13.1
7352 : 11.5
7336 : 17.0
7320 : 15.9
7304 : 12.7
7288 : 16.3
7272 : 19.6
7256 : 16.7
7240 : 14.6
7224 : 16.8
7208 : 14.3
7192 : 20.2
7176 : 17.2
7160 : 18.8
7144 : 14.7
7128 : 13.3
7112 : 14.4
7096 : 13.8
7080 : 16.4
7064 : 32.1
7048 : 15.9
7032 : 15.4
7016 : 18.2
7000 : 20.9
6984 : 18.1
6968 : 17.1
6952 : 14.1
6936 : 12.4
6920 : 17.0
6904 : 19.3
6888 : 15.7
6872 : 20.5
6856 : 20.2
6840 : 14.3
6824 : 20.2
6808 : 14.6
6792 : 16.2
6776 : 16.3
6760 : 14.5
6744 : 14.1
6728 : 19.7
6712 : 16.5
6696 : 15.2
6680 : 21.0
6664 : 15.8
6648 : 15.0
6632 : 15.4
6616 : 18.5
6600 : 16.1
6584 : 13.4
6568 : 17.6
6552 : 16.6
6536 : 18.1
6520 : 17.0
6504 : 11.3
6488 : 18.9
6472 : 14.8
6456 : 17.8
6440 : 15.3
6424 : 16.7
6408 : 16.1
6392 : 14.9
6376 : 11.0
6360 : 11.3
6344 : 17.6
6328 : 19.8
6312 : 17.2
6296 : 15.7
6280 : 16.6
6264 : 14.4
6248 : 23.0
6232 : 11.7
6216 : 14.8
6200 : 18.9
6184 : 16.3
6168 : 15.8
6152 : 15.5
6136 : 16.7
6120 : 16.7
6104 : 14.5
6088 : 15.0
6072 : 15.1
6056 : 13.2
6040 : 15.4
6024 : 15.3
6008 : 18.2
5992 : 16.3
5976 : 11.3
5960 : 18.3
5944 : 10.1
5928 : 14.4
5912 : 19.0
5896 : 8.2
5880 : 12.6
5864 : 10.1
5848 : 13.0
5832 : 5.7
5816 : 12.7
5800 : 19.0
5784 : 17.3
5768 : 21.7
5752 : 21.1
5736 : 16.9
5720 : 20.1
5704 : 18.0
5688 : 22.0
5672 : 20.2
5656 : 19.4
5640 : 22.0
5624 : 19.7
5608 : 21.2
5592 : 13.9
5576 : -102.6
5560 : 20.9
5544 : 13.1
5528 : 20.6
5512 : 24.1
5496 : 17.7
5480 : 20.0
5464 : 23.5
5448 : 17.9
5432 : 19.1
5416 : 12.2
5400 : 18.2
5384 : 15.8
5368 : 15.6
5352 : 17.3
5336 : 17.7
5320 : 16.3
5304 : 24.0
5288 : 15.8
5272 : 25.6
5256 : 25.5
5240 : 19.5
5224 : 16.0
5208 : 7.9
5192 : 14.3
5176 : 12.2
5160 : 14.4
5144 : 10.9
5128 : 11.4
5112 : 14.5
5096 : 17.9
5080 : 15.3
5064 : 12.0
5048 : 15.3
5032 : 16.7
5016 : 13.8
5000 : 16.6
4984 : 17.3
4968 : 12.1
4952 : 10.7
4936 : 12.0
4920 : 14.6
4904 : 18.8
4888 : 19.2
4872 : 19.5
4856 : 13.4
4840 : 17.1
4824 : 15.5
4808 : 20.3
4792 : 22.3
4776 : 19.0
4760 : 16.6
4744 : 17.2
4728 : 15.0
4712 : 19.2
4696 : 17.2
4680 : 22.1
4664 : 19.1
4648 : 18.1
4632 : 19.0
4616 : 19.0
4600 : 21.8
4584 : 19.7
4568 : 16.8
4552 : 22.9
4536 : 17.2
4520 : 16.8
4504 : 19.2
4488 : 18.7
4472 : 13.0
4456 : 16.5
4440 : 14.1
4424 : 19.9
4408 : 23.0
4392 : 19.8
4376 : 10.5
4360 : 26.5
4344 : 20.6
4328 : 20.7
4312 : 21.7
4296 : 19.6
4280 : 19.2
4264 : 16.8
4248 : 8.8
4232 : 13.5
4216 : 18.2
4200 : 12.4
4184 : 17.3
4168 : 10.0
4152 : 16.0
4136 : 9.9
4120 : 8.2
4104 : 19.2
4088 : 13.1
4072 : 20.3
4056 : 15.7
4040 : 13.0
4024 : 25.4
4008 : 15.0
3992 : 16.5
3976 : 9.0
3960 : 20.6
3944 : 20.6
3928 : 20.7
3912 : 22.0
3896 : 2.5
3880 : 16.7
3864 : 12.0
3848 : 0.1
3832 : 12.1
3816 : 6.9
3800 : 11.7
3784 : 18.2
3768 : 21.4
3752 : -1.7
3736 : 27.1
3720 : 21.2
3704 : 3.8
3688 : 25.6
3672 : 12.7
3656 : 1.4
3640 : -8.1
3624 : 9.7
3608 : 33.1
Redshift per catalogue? 0.41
